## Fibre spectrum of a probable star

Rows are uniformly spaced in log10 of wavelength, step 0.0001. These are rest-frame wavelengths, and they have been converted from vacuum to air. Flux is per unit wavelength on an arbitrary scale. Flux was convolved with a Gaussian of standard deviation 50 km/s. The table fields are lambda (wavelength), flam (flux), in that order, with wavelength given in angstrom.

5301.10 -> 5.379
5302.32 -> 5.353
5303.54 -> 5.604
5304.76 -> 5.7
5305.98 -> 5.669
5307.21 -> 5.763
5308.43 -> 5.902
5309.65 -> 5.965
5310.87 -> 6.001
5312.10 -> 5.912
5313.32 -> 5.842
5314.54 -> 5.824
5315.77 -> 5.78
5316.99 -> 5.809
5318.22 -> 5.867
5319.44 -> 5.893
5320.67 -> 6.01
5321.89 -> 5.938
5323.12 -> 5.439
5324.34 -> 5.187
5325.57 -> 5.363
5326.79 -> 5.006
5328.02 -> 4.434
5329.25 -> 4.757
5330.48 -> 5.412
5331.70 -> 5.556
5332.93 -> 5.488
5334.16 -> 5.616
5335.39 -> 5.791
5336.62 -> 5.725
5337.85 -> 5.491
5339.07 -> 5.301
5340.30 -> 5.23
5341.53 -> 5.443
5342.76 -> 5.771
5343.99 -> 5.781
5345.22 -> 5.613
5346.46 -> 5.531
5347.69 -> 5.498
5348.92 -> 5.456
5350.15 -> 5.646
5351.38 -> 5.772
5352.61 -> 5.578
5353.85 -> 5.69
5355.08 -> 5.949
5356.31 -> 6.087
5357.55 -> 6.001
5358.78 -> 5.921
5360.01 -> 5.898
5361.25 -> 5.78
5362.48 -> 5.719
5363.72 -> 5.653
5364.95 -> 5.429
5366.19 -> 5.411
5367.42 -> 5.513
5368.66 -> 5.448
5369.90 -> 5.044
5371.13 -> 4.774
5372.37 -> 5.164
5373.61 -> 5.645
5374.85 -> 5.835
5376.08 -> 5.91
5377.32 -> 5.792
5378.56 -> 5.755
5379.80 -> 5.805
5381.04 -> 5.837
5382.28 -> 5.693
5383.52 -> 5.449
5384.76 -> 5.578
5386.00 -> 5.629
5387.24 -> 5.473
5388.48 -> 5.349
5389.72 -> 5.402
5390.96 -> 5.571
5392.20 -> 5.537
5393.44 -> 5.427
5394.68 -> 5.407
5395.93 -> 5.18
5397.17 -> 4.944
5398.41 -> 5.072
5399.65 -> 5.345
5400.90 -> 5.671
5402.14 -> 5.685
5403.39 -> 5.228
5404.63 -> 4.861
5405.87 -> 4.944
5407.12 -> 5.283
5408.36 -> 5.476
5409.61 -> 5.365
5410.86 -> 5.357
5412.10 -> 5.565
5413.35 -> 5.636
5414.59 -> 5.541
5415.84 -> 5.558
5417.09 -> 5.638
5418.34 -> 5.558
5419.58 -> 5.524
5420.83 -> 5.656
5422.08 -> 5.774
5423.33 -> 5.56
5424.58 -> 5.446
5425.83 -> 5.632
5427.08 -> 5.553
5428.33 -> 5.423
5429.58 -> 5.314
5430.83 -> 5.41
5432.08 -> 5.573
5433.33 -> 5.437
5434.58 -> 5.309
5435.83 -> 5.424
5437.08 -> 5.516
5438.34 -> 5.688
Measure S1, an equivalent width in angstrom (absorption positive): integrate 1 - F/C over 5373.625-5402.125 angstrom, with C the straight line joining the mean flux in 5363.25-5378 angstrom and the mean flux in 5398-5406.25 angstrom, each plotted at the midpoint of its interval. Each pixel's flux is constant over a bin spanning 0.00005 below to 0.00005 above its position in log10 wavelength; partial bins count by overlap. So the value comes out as -0.9 angstrom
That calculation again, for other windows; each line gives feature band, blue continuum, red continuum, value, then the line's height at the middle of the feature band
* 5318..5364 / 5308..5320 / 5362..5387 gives 1.2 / 5.73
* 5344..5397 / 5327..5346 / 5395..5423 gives -1.7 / 5.41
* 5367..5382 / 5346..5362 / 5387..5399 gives 0.0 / 5.54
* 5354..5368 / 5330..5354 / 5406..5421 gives -0.5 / 5.55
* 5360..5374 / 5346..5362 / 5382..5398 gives 0.5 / 5.64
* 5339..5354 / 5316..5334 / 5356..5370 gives 0.0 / 5.57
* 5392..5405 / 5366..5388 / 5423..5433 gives 0.5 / 5.52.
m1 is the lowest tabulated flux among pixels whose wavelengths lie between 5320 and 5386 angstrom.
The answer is 4.434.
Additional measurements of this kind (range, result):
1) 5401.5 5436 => 4.861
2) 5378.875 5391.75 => 5.349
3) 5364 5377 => 4.774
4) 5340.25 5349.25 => 5.23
